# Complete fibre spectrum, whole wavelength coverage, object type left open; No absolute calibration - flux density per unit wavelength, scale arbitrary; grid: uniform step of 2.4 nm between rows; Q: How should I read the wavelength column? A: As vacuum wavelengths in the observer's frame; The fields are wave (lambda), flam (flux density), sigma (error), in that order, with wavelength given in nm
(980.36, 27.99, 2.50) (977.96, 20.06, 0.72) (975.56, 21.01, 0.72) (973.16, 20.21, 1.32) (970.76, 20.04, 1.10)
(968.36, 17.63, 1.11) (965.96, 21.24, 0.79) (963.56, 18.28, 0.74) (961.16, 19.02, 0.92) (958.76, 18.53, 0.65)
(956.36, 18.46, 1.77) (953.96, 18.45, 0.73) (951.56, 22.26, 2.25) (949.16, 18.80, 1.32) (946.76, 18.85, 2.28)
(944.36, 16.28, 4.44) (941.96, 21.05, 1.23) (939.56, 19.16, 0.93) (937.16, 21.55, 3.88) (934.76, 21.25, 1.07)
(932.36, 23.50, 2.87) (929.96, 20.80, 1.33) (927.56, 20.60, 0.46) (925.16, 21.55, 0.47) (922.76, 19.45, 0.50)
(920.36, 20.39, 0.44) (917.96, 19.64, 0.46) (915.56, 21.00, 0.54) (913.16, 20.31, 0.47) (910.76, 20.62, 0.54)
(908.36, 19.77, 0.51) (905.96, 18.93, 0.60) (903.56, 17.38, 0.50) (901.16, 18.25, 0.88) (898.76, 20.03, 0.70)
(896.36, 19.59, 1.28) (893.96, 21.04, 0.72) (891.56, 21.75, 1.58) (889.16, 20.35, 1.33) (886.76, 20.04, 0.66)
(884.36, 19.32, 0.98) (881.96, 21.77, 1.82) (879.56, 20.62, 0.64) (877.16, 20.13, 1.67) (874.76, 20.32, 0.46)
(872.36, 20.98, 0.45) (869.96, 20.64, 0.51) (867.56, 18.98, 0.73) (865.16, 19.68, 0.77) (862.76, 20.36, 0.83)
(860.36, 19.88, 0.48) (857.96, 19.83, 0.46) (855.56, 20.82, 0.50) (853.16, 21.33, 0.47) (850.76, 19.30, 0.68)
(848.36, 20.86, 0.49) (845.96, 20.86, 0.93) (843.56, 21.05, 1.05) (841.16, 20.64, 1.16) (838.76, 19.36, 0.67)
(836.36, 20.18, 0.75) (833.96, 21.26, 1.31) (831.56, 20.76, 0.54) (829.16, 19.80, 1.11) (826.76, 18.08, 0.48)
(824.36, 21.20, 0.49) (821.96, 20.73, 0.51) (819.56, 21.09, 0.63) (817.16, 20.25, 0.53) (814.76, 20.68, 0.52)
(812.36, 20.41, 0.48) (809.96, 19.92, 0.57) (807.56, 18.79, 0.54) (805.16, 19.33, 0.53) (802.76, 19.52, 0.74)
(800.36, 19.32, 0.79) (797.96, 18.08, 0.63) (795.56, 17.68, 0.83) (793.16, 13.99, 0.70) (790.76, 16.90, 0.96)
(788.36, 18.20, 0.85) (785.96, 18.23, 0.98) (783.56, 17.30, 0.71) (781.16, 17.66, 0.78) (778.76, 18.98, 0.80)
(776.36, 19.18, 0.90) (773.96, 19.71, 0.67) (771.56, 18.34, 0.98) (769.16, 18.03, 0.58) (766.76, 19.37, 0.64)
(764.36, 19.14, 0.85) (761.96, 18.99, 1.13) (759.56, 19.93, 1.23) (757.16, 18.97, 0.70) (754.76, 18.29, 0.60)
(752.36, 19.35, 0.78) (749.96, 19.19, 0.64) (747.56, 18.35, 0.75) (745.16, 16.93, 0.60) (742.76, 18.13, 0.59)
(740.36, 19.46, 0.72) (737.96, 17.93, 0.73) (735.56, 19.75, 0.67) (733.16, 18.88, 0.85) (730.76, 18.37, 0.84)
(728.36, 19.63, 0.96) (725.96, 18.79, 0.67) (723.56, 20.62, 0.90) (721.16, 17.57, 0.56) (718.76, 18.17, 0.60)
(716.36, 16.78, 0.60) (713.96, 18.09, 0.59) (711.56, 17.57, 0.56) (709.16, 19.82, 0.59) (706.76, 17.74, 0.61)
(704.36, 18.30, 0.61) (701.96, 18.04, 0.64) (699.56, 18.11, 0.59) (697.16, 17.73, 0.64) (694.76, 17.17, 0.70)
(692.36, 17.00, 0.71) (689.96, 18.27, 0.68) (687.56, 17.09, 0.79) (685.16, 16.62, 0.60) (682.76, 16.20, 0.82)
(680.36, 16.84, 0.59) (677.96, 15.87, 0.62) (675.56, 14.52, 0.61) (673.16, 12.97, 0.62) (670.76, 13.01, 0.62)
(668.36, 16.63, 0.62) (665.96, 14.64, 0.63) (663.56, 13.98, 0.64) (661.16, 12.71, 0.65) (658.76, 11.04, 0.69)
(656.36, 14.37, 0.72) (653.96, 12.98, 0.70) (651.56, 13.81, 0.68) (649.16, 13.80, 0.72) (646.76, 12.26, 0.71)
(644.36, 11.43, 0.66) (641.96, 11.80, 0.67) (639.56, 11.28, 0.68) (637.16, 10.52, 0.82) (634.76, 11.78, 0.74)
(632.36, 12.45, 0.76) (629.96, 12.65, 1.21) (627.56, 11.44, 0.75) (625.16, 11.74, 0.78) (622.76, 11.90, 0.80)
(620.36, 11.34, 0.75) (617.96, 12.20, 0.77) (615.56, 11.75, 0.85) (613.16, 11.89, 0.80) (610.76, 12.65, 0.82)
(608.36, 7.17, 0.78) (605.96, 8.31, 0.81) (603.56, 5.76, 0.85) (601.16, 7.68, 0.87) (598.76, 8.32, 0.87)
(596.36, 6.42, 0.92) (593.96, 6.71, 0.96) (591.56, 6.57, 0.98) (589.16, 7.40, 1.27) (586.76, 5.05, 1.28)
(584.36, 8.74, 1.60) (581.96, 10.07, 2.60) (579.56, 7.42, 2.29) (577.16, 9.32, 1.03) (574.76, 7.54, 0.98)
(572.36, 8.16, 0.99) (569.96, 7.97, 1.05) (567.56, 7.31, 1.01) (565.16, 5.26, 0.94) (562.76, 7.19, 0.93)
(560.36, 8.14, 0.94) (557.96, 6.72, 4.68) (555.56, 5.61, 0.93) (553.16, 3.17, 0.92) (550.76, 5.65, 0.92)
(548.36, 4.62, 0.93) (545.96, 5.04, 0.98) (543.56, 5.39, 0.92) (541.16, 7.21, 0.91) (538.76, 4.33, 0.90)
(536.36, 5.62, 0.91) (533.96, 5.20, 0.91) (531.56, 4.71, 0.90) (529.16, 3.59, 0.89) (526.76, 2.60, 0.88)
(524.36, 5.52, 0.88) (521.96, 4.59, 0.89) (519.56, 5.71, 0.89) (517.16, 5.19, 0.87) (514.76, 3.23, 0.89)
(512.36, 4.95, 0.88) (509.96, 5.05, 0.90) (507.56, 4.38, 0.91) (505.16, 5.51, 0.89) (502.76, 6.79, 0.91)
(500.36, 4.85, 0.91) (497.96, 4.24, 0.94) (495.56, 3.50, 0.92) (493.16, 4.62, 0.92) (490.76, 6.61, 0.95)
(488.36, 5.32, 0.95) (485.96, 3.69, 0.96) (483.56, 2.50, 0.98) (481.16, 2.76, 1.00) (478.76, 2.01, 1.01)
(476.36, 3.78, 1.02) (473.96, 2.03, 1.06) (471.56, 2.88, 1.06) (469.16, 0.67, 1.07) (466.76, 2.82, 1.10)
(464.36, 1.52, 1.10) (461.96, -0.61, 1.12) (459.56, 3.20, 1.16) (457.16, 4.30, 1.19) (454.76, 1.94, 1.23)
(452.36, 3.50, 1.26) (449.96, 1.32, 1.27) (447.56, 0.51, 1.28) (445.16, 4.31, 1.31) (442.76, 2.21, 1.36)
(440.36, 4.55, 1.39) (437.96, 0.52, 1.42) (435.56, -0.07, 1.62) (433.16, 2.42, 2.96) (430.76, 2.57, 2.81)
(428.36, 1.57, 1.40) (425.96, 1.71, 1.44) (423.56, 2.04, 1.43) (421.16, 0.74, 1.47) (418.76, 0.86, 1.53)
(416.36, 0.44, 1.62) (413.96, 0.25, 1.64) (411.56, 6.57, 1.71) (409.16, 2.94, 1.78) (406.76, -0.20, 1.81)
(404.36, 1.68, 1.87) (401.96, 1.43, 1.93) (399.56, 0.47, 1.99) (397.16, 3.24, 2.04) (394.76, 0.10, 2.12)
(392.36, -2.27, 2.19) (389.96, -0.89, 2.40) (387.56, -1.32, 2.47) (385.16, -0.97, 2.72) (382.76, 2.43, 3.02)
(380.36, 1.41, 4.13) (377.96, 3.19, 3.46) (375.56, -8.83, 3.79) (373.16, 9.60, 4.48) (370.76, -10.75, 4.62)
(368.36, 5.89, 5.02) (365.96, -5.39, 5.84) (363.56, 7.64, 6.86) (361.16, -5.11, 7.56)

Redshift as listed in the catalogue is 0.53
